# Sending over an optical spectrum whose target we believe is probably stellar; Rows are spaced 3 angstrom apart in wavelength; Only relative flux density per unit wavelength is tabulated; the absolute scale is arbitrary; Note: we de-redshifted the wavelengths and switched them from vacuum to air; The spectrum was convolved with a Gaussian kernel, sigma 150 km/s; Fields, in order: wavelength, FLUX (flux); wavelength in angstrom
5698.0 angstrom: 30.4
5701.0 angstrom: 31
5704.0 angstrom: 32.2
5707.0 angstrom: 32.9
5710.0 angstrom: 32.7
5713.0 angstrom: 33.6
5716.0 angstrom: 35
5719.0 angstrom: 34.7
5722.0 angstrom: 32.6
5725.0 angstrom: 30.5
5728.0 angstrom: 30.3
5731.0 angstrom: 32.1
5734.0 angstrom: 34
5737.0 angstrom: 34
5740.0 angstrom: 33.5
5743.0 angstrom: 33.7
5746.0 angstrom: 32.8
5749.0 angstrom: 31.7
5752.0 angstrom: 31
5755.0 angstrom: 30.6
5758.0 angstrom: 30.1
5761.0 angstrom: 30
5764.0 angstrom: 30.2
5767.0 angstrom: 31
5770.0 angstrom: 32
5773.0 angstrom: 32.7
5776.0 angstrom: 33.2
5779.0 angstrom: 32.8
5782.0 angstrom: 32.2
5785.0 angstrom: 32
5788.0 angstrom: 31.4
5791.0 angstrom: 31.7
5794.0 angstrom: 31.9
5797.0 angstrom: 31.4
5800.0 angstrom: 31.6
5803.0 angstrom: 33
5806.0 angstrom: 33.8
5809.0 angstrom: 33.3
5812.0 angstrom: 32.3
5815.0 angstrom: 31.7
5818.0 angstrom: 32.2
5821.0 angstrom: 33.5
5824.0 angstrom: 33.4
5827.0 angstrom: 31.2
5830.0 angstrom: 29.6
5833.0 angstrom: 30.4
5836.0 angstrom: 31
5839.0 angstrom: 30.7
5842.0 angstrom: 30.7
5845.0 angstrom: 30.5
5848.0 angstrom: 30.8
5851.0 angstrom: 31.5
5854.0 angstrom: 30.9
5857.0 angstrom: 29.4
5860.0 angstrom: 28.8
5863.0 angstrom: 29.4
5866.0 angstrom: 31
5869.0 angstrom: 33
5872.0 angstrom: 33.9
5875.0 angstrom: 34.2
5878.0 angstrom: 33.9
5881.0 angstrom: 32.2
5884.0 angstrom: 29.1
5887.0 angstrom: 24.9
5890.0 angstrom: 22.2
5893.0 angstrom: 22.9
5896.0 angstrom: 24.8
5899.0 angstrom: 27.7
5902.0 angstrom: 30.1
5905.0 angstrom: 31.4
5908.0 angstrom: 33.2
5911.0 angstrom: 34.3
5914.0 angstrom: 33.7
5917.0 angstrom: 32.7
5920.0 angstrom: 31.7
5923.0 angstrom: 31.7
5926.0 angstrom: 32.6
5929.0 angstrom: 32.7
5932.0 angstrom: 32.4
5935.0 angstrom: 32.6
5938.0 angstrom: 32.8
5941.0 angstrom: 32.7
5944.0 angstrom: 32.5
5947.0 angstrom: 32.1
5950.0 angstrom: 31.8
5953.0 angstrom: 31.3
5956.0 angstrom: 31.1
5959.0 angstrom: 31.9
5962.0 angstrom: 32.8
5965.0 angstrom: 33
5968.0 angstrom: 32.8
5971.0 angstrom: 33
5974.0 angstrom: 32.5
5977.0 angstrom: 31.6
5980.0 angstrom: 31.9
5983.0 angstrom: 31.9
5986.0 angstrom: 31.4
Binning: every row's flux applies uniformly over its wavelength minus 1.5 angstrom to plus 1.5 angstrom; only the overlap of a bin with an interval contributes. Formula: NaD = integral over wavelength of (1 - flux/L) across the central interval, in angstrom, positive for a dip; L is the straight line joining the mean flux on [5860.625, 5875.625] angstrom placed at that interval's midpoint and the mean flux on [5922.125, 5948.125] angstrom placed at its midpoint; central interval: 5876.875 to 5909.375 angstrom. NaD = 3.9 angstrom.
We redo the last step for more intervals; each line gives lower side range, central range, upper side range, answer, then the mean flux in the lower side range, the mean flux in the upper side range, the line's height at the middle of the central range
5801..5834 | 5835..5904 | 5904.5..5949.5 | 5.72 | 32.2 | 32.6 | 32.4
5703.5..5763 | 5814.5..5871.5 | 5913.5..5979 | 2.27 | 32.4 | 32.3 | 32.4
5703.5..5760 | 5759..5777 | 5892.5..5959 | 0.49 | 32.5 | 31.4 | 32.3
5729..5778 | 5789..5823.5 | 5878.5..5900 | -2.90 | 32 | 26.6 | 29.9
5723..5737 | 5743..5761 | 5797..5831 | 0.42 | 32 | 32.3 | 32.1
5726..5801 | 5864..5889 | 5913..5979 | 0.69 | 31.9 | 32.4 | 32.2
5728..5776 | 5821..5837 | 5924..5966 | 0.37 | 31.9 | 32.3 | 32.1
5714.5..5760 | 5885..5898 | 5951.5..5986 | 3.29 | 32.4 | 32.1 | 32.2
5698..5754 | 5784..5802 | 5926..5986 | 0.45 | 32.6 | 32.3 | 32.5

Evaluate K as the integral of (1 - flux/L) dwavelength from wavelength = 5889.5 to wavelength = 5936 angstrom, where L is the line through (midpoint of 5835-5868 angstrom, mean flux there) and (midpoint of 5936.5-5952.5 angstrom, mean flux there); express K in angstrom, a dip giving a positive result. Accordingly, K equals 1.7 angstrom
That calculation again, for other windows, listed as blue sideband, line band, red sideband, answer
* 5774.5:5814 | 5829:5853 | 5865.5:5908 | 0.2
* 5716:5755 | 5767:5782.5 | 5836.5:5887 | -0.2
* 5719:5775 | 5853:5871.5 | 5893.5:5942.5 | 0.6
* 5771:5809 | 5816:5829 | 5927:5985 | 0.0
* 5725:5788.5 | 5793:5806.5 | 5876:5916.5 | -0.5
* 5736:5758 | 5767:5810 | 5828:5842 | -1.2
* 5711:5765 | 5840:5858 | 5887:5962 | 0.4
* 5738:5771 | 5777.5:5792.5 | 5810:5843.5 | -0.2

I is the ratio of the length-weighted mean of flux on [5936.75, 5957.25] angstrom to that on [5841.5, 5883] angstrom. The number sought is 1.0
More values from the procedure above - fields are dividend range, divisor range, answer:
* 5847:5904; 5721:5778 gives 0.93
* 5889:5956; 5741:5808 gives 0.97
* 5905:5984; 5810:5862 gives 1.04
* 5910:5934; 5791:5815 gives 1.01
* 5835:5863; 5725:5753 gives 0.94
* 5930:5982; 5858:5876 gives 1.02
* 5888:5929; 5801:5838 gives 0.93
